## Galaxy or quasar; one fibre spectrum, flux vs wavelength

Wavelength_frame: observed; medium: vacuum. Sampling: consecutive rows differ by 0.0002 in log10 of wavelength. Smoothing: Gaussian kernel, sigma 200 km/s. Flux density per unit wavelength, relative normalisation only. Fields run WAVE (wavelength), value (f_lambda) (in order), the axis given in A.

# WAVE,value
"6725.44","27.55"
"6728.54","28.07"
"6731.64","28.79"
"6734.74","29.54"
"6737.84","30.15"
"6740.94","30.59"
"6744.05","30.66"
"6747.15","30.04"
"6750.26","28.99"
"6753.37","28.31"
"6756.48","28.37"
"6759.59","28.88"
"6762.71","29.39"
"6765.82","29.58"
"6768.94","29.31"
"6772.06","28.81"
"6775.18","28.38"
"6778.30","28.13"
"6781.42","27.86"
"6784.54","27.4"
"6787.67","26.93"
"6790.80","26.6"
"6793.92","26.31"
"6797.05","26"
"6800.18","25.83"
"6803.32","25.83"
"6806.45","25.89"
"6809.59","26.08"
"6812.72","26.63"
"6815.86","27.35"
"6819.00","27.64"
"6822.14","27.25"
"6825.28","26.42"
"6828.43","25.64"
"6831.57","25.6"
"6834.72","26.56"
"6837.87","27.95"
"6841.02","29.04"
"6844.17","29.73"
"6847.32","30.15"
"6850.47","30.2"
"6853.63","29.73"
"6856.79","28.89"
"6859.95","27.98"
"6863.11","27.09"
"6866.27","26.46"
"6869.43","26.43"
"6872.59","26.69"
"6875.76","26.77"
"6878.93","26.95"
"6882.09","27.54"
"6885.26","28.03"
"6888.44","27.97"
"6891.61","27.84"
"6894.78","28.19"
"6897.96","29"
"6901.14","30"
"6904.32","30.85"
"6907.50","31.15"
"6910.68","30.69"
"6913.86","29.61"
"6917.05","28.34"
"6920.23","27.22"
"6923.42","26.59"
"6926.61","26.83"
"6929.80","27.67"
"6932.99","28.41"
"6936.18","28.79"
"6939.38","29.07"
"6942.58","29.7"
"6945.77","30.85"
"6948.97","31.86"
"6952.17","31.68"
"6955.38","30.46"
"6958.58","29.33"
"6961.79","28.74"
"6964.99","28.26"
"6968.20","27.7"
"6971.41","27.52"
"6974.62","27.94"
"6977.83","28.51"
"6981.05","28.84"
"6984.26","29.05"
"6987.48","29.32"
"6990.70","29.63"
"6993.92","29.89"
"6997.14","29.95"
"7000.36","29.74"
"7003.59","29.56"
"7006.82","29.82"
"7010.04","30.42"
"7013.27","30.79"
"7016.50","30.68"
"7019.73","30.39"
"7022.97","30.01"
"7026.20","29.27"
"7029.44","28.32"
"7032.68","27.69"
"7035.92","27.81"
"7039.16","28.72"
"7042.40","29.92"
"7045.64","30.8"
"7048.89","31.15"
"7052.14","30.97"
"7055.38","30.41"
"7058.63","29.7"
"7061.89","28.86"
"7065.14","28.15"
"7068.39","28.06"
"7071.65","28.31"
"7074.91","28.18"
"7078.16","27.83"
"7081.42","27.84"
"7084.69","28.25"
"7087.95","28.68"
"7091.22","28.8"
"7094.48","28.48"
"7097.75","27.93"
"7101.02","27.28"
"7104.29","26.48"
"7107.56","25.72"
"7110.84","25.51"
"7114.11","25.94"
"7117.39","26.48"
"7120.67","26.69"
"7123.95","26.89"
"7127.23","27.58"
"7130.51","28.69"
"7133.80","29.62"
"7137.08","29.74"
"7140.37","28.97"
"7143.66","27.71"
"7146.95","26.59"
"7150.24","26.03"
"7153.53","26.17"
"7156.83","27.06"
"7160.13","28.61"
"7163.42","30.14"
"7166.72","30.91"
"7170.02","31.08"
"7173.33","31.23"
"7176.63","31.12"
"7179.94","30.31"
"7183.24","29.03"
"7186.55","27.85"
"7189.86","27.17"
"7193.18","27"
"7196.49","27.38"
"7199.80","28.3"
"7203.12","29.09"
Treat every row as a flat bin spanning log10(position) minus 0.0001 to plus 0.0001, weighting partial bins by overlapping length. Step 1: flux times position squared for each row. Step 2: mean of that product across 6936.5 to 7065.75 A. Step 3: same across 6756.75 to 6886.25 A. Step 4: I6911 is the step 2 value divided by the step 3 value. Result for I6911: 1.13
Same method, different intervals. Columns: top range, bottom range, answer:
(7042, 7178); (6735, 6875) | 1.11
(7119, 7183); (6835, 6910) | 1.09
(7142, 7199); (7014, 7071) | 1.00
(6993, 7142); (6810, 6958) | 1.07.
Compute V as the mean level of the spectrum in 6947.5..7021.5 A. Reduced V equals 29.6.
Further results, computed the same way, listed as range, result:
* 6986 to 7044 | 29.6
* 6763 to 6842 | 27.2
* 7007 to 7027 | 30.3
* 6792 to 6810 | 26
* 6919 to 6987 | 28.8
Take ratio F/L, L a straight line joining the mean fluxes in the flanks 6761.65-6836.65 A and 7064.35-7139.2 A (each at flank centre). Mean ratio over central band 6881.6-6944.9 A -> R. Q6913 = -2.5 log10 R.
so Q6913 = -0.05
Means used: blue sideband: 27.1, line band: 28.7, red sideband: 27.7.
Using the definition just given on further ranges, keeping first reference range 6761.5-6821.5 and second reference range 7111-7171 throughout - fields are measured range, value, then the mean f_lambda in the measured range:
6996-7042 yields -0.067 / 29.5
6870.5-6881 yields 0.027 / 26.8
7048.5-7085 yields -0.042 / 28.9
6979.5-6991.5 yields -0.057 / 29.2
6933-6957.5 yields -0.097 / 30.2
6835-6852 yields -0.068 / 29.2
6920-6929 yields 0.028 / 26.9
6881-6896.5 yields -0.016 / 27.9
